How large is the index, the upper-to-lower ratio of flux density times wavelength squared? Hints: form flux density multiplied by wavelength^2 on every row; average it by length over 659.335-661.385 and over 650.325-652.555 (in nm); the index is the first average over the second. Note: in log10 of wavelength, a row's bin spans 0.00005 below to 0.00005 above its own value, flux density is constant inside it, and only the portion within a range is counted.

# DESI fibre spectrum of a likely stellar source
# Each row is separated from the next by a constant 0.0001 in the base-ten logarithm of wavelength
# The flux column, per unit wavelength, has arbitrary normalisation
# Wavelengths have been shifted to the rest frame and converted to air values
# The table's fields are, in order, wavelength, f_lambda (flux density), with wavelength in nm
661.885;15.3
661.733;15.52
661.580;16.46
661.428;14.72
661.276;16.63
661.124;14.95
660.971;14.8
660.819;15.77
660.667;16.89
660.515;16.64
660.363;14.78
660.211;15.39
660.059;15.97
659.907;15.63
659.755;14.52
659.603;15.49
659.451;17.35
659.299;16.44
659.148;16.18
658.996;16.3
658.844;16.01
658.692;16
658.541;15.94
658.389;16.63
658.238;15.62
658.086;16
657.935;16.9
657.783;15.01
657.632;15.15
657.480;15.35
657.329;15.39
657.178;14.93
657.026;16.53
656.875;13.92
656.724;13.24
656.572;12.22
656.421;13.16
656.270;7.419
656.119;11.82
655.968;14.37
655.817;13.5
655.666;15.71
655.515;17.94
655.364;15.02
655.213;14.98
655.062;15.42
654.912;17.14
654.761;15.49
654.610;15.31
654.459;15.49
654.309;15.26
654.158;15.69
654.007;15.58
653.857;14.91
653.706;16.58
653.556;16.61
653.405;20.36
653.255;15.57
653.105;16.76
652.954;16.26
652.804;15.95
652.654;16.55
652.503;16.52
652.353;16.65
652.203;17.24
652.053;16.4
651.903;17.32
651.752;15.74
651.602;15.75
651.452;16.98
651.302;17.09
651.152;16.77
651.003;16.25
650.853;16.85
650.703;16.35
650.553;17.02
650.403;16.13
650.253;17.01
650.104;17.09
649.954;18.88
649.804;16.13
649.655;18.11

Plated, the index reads 1.0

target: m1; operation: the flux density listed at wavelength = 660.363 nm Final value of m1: 14.78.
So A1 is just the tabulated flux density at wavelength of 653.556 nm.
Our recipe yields 16.61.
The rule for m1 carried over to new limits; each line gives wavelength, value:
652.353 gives 16.65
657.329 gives 15.39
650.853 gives 16.85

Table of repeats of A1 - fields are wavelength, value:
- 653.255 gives 15.57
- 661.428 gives 14.72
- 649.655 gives 18.11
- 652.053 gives 16.4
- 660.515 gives 16.64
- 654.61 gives 15.31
